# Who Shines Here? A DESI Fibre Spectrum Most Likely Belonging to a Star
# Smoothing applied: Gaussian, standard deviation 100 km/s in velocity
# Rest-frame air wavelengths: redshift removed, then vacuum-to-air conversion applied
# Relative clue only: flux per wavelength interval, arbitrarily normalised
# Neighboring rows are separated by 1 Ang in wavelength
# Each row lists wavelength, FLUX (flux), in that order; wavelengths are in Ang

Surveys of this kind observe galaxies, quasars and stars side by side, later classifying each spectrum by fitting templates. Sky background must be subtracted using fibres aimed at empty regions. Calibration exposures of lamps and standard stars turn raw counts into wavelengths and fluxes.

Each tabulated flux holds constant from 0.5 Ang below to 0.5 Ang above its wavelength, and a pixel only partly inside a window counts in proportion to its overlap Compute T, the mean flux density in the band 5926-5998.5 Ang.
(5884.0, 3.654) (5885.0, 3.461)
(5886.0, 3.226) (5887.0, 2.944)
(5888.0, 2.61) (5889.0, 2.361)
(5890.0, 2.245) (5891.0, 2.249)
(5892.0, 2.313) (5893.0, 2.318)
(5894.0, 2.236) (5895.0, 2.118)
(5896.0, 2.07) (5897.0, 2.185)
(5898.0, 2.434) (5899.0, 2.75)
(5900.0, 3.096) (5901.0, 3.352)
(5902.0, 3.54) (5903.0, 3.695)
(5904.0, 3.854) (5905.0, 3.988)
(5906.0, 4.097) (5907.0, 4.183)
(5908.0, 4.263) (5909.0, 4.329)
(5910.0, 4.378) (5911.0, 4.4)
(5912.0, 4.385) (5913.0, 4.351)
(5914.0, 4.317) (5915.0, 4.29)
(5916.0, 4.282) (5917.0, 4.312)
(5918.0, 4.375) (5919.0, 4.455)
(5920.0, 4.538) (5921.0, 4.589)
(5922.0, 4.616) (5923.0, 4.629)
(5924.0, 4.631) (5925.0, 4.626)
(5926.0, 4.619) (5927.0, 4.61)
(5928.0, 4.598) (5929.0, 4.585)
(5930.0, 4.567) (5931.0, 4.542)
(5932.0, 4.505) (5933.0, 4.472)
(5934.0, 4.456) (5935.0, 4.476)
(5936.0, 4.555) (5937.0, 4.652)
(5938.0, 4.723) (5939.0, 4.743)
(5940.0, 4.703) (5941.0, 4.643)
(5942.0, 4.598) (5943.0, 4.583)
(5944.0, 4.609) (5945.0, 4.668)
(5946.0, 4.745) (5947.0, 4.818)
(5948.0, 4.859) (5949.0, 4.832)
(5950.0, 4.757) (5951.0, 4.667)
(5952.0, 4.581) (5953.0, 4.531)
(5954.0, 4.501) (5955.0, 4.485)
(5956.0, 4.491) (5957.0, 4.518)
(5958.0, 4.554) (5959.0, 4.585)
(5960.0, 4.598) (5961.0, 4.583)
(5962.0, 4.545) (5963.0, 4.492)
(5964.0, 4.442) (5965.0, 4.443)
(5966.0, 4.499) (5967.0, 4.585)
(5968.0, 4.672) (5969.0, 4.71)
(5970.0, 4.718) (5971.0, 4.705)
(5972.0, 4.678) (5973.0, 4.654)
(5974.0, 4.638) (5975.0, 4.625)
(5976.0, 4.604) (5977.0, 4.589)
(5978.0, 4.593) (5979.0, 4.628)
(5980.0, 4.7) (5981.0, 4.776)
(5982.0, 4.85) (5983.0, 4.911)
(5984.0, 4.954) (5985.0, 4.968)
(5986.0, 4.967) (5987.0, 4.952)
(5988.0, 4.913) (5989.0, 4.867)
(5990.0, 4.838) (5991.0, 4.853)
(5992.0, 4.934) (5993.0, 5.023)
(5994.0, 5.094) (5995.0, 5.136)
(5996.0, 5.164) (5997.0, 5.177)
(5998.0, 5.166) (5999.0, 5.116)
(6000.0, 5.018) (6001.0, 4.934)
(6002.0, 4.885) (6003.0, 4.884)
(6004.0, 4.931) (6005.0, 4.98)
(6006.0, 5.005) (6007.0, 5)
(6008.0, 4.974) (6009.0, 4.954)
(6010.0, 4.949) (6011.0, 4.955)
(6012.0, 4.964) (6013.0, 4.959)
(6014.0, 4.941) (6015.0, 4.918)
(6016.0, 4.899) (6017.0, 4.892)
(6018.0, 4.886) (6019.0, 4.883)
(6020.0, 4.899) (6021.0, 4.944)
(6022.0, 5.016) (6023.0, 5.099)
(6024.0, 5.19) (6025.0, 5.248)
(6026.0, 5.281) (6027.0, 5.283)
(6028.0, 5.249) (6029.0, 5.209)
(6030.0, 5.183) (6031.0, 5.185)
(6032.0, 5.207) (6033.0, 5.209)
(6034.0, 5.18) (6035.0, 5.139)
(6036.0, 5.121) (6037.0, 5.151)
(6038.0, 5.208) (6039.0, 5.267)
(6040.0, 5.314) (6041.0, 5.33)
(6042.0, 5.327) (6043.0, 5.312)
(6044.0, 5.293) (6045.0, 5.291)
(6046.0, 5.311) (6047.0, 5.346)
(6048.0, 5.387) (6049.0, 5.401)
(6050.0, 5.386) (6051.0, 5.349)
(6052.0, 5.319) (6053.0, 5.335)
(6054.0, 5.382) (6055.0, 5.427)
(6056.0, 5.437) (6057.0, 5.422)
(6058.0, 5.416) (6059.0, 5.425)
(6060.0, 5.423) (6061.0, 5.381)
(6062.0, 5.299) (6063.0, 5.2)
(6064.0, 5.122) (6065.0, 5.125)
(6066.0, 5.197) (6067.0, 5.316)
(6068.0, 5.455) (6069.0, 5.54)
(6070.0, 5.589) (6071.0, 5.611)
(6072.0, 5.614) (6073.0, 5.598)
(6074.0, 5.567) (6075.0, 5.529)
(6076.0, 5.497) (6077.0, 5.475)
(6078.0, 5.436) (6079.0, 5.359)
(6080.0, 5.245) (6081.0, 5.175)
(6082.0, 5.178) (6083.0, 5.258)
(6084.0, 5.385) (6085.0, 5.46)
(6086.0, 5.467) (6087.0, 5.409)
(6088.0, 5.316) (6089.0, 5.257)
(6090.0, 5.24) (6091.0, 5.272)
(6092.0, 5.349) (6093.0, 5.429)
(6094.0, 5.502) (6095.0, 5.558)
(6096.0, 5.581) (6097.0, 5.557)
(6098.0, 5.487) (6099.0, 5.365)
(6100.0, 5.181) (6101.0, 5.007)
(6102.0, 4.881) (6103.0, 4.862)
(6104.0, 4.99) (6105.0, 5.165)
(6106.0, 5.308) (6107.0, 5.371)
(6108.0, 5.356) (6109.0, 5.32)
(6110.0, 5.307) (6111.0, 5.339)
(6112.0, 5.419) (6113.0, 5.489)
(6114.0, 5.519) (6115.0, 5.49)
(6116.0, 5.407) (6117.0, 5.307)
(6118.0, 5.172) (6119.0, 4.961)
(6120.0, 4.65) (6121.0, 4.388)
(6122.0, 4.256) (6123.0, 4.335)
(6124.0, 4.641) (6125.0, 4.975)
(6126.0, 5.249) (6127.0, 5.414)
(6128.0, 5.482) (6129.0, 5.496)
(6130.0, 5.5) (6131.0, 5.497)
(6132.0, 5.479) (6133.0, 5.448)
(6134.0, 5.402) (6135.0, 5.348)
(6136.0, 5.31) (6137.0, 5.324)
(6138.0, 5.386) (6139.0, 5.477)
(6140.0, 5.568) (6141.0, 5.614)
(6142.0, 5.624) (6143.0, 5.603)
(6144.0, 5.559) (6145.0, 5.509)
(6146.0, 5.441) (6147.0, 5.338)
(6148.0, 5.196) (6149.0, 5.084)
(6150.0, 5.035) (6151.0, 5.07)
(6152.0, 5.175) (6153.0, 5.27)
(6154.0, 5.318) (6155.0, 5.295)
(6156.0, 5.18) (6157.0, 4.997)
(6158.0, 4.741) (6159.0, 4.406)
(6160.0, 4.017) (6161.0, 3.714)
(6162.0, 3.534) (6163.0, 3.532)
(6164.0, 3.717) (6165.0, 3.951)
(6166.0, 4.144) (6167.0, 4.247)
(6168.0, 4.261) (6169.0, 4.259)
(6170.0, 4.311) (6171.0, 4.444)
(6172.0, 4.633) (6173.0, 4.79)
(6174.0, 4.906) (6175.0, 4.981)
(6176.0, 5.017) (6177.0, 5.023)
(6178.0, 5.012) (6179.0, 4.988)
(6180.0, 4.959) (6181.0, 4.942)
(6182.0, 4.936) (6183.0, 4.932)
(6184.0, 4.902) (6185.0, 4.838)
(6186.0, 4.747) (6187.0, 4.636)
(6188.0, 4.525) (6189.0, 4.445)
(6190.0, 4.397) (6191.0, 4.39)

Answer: 4.7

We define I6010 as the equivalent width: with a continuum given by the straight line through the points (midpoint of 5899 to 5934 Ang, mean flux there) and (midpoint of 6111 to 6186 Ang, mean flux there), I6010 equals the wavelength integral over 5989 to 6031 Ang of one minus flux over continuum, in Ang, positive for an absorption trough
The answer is -4.29 Ang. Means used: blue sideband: 4.28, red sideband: 4.97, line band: 5.02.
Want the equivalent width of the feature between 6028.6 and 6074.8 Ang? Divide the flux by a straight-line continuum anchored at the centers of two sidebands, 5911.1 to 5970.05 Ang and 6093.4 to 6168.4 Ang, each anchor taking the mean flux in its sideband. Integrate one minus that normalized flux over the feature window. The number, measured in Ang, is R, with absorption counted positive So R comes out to -4.42 Ang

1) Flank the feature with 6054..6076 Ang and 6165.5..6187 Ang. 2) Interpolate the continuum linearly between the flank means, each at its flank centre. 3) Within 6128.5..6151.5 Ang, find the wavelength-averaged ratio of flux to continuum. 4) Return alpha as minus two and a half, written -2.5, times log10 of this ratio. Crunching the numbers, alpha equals -0.10 mag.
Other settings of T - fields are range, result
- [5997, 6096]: 5.24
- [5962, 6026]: 4.87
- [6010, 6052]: 5.16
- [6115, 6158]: 5.23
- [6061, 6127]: 5.27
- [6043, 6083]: 5.38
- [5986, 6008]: 4.99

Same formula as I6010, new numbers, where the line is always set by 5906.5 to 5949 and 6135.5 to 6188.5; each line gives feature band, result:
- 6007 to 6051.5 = -4.5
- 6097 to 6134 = -3.1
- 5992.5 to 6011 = -1.5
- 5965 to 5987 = -0.5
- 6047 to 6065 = -2.5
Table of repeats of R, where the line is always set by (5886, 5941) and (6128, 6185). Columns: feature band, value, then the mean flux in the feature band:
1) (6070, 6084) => -2.5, 5.43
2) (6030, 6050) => -3.7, 5.26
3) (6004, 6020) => -2.3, 4.94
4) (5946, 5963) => -2.4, 4.62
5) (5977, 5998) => -3.6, 4.91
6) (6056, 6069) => -2.3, 5.33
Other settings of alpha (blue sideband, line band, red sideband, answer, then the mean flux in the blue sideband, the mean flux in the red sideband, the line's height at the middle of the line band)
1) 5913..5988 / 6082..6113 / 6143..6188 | -0.13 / 4.62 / 4.76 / 4.71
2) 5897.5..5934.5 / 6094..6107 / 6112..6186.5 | -0.10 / 4.21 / 4.96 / 4.81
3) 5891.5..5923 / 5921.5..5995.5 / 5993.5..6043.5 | -0.09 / 3.7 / 5.08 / 4.34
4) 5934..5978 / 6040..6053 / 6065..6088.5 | -0.03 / 4.62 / 5.41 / 5.21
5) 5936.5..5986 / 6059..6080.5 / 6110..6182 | -0.12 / 4.66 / 4.98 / 4.85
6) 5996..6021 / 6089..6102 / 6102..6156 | -0.04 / 4.97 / 5.25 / 5.17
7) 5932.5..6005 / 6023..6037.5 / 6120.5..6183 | -0.09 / 4.74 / 4.93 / 4.8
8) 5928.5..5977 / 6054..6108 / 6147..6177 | -0.16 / 4.61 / 4.61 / 4.61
